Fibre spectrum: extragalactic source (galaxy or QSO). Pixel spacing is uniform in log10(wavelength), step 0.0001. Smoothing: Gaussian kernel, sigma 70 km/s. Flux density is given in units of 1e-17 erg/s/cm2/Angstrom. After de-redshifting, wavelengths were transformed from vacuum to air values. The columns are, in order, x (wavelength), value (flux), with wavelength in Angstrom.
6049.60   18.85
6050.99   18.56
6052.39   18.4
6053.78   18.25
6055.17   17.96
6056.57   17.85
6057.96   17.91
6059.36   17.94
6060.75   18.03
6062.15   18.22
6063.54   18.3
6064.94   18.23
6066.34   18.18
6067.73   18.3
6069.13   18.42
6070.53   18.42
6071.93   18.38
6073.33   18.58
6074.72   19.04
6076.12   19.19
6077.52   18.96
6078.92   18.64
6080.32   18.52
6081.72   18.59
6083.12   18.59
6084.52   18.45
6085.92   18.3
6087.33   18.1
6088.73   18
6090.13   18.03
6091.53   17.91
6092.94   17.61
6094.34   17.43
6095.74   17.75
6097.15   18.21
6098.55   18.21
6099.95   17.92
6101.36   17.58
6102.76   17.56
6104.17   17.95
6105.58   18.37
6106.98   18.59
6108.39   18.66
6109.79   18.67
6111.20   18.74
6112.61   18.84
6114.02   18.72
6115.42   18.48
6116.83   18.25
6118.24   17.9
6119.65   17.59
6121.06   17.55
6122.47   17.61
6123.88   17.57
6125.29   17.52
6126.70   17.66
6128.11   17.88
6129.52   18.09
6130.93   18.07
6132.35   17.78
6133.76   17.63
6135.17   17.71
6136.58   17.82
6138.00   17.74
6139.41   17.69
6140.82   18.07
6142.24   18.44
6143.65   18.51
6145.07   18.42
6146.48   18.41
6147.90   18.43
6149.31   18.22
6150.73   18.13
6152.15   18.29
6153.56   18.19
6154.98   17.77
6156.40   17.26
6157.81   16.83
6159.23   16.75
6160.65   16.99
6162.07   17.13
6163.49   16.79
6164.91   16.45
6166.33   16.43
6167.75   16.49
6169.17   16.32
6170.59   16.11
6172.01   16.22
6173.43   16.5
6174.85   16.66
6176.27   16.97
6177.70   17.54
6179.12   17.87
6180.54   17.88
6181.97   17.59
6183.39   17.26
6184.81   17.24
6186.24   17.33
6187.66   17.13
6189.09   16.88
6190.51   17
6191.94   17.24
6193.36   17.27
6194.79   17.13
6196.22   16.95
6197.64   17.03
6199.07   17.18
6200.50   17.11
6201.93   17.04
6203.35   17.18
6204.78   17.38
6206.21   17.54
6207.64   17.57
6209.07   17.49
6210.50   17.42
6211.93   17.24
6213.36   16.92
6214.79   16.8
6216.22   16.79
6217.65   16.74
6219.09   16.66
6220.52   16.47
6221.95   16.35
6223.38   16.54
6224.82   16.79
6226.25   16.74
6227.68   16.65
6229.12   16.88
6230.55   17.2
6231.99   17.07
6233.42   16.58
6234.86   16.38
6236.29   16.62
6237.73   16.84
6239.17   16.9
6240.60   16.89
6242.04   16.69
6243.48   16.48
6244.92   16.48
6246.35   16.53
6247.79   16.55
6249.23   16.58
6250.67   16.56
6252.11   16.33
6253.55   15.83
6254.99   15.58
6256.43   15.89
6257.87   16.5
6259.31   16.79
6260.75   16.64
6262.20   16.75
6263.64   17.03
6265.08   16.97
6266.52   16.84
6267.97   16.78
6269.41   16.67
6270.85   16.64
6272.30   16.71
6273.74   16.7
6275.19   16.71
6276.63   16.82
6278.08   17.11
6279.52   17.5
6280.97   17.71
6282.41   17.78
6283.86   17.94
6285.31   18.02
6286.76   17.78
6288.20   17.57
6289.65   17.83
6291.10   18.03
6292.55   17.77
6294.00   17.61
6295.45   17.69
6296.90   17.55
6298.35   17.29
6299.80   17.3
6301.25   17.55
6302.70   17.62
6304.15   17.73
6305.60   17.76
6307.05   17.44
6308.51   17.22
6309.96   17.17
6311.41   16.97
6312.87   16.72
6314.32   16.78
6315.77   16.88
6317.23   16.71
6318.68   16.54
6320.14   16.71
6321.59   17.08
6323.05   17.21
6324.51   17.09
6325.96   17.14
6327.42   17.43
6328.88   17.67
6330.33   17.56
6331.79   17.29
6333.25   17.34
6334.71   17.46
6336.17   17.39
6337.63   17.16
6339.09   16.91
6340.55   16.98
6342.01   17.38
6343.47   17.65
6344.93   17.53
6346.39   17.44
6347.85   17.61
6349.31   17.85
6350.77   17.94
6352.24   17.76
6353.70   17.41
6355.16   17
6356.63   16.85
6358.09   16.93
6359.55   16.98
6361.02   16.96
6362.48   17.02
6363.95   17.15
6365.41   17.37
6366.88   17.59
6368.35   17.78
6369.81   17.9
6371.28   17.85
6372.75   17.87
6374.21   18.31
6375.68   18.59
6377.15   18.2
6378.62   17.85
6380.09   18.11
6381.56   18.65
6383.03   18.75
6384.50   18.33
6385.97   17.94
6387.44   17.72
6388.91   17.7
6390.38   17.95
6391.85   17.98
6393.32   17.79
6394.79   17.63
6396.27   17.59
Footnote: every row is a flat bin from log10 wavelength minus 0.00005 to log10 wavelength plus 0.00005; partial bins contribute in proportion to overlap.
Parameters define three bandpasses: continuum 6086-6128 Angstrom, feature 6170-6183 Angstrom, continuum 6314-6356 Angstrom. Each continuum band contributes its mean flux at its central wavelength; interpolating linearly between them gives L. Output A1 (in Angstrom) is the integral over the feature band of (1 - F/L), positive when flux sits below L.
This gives 0.5 Angstrom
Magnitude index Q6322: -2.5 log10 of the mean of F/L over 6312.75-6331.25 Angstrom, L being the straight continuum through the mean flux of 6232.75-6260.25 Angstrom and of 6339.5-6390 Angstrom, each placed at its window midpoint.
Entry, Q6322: 0.012 mag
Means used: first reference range 16.5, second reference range 17.7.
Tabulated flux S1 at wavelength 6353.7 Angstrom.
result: 17.41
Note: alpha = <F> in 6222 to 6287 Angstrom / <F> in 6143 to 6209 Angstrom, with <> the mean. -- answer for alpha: 0.97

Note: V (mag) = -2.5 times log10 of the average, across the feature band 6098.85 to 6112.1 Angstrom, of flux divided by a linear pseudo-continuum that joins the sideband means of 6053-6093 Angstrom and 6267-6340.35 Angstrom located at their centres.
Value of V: 0.00 mag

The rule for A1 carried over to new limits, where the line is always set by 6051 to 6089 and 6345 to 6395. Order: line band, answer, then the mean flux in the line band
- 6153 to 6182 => 1.9 Angstrom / 17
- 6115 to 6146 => 0.6 Angstrom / 17.9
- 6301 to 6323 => 0.9 Angstrom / 17.1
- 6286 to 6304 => 0.3 Angstrom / 17.6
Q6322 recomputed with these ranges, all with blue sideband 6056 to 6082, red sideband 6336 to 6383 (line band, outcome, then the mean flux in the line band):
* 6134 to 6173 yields 0.043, 17.5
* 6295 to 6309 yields 0.014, 17.5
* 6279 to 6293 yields 0.000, 17.8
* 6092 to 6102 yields 0.031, 17.8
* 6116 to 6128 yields 0.033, 17.7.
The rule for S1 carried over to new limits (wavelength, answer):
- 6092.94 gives 17.61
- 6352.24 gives 17.76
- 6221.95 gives 16.35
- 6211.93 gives 17.24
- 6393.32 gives 17.79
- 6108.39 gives 18.66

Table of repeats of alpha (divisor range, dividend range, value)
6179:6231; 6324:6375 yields 1.02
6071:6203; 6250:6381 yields 0.97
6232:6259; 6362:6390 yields 1.09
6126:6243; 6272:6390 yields 1.01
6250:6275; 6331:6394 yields 1.07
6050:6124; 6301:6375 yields 0.95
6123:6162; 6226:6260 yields 0.93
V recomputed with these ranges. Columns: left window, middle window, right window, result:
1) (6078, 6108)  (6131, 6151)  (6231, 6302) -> -0.016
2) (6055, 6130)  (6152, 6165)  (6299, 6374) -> 0.044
